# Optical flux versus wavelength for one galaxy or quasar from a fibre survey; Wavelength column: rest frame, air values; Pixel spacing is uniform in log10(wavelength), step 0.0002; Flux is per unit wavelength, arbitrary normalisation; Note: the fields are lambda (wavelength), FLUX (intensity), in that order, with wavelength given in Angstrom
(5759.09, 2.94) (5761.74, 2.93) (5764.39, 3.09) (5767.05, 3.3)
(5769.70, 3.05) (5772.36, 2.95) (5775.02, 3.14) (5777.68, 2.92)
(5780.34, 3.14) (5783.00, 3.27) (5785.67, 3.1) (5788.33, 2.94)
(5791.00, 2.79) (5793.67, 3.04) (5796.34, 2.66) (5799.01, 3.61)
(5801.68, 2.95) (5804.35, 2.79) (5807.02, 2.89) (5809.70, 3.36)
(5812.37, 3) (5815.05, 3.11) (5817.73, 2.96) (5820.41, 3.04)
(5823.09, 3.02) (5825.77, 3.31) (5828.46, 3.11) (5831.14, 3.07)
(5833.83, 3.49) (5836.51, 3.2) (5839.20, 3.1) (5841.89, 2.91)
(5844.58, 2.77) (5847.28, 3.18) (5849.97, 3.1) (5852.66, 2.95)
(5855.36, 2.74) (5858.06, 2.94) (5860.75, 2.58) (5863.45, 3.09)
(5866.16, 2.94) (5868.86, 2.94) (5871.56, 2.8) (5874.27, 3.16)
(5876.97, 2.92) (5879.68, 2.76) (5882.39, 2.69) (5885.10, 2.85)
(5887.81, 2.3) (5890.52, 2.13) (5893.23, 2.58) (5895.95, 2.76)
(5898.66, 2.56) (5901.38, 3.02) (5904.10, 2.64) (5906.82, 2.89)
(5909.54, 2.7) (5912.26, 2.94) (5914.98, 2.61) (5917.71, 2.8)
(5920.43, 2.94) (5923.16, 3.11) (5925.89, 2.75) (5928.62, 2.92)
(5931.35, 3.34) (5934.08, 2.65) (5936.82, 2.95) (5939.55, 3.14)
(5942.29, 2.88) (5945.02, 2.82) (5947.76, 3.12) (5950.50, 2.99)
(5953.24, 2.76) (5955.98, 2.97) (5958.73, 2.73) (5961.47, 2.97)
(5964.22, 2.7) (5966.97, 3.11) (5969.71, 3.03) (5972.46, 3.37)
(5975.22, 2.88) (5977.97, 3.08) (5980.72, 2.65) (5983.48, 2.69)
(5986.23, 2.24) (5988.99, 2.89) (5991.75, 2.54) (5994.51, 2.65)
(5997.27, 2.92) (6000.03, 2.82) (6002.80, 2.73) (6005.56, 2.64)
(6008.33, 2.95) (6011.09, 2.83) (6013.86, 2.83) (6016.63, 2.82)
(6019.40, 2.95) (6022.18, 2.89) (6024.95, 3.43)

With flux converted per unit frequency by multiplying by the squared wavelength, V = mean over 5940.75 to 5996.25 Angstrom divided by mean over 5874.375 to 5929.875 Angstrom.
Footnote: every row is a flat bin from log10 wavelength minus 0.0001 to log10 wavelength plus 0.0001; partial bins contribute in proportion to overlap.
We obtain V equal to 1.1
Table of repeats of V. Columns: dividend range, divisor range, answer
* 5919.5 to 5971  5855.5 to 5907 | 1.09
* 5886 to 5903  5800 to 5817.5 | 0.87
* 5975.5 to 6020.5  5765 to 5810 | 0.98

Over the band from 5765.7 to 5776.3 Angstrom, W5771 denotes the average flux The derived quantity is 3.11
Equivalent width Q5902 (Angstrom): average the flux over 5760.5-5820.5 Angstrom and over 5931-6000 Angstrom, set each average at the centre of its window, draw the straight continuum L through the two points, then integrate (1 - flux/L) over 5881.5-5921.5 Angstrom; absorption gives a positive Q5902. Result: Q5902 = 3.3 Angstrom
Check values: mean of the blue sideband 3.05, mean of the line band 2.69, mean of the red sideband 2.87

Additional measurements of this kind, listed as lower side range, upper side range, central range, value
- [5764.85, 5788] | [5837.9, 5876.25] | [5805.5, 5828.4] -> -0.5 Angstrom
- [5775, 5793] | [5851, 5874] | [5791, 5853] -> -2.2 Angstrom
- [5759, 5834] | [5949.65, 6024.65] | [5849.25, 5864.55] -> 0.5 Angstrom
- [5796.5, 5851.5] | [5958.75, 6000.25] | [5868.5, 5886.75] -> 0.8 Angstrom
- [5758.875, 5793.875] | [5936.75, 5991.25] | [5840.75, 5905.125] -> 3.5 Angstrom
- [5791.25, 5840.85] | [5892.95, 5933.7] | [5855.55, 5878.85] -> 0.4 Angstrom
